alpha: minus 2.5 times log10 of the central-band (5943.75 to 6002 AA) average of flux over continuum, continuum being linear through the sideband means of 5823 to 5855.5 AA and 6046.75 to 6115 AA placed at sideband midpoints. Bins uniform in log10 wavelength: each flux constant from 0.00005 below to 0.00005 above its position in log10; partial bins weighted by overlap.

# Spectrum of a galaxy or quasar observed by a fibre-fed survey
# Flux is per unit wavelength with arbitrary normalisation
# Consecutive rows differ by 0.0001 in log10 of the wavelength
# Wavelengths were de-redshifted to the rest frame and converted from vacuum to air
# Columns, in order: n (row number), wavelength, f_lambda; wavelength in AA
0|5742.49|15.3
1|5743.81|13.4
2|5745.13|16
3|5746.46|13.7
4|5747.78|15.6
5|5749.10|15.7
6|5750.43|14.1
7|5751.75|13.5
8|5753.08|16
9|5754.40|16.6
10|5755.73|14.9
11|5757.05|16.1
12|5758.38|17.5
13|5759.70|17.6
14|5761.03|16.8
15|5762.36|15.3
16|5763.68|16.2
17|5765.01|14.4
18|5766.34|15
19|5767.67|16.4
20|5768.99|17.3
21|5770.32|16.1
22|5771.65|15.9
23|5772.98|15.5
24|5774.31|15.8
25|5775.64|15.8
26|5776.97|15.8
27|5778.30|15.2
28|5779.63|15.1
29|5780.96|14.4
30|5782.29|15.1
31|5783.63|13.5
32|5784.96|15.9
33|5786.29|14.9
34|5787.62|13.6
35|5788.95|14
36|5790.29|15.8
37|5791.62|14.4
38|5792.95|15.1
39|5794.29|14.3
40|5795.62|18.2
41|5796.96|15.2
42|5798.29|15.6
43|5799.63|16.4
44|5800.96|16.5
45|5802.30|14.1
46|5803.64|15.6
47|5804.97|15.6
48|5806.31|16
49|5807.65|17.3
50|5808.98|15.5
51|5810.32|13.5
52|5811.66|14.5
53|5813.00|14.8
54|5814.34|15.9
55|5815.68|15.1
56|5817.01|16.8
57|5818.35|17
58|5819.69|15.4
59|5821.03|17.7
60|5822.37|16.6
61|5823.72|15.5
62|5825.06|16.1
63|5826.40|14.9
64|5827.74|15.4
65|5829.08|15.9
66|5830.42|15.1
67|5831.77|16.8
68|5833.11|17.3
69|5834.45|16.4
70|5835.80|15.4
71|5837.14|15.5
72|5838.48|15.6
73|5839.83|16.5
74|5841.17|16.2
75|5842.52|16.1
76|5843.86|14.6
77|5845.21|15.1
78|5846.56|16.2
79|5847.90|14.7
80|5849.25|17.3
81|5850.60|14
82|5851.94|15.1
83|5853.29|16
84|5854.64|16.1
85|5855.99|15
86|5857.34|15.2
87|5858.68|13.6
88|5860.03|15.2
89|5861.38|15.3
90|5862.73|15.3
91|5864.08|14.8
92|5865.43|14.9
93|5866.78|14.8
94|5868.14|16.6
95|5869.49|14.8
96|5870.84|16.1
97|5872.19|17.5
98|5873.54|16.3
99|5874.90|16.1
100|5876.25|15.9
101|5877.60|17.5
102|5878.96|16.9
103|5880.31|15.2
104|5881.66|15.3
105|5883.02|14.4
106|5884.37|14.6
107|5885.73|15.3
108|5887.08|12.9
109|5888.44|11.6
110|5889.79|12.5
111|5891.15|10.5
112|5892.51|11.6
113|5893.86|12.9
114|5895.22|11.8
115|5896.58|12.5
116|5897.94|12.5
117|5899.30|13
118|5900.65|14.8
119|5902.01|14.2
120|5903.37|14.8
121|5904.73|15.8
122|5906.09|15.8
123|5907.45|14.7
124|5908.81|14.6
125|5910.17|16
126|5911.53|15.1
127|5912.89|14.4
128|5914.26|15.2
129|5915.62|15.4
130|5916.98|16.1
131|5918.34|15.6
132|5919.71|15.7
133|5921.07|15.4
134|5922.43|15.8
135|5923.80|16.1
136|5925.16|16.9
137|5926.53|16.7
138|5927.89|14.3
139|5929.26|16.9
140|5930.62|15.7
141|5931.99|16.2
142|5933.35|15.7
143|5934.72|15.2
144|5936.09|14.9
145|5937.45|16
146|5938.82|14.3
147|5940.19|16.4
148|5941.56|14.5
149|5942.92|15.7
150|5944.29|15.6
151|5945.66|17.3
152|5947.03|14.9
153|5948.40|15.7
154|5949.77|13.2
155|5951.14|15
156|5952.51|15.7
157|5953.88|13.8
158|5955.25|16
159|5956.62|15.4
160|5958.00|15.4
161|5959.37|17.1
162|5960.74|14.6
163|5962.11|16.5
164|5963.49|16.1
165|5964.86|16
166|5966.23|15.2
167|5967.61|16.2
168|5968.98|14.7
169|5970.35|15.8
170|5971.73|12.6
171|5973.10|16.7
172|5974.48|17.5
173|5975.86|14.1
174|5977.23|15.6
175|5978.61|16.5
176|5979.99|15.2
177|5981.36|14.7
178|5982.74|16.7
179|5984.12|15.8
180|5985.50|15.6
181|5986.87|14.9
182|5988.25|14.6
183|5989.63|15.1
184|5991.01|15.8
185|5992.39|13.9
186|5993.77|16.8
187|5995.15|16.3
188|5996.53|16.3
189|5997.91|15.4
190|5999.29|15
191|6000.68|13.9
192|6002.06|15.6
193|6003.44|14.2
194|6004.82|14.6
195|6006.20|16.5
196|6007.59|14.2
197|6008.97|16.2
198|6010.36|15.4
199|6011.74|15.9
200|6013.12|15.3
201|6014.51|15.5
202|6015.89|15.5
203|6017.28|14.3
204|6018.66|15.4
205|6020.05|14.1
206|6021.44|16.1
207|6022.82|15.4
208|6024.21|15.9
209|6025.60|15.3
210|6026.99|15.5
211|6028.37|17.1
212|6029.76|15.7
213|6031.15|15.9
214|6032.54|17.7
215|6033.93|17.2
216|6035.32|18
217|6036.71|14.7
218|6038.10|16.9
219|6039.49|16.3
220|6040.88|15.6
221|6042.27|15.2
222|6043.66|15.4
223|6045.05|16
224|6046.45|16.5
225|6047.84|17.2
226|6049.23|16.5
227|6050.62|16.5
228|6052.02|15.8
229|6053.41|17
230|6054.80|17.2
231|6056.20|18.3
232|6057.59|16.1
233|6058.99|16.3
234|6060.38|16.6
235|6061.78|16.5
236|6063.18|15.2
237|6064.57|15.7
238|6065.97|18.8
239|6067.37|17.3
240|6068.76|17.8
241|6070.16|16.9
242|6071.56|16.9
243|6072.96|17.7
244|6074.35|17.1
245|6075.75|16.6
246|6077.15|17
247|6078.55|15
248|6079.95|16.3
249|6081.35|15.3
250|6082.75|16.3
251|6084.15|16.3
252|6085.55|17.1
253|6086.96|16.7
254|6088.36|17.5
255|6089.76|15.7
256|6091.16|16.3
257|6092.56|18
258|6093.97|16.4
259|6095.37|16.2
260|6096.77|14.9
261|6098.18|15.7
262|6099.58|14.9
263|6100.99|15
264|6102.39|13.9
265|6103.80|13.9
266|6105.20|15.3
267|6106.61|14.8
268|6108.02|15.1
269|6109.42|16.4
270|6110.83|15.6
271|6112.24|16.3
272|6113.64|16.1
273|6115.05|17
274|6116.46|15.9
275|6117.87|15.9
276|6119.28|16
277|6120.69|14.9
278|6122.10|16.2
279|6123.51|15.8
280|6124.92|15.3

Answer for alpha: 0.041 mag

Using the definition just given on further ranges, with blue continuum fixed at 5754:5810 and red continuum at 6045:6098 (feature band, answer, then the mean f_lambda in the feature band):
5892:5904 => 0.214 mag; 13.1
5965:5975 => 0.050 mag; 15.5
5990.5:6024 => 0.073 mag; 15.3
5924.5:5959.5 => 0.043 mag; 15.5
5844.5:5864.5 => 0.042 mag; 15.3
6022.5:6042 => 0.017 mag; 16.2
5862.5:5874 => 0.016 mag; 15.7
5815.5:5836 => -0.025 mag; 16.1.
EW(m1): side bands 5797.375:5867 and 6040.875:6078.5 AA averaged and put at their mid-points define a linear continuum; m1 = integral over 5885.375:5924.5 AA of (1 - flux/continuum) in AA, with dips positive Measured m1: 4.2 AA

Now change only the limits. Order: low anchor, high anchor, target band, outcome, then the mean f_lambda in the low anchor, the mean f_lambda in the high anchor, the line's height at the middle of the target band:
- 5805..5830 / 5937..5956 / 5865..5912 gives 2.85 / 15.8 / 15.3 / 15.5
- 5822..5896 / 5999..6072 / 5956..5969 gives -0.07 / 15.2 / 16.1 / 15.7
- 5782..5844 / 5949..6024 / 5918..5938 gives -0.46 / 15.6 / 15.4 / 15.5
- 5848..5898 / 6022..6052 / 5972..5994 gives 0.29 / 14.7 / 16.2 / 15.7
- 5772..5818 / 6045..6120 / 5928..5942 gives 0.22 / 15.3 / 16.3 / 15.8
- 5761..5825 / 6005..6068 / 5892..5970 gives 3.46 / 15.5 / 16.1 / 15.9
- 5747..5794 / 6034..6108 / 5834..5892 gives 1.79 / 15.4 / 16.3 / 15.7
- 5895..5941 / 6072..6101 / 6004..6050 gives 0.20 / 15.2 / 16.3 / 15.9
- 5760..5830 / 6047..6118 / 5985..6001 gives 0.73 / 15.6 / 16.3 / 16.1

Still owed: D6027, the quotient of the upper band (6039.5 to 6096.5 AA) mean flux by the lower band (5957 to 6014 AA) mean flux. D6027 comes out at 1.07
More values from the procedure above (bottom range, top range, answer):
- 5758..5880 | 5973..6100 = 1.02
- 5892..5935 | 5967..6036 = 1.04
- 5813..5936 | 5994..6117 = 1.05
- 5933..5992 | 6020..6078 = 1.07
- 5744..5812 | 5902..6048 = 1.01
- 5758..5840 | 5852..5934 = 0.96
